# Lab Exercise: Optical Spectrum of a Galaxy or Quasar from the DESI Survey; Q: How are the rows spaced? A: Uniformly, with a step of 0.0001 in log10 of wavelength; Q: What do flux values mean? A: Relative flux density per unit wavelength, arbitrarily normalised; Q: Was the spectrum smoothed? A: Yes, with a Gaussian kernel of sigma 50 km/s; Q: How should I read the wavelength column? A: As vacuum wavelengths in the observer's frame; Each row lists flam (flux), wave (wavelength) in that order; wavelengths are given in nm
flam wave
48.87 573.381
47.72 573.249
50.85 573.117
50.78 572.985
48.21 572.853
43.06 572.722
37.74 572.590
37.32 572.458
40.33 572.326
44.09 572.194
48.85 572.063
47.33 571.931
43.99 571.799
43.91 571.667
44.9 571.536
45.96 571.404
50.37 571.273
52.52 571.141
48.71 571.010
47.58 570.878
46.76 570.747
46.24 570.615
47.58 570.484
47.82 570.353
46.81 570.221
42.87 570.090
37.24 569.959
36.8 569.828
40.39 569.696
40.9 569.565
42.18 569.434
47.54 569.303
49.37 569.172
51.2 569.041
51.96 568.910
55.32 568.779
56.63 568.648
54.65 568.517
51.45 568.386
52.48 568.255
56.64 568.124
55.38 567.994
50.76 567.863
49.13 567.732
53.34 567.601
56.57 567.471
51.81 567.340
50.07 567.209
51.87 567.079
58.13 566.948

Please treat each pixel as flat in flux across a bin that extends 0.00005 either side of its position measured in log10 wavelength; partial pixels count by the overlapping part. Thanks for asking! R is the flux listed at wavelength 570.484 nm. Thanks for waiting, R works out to 47.58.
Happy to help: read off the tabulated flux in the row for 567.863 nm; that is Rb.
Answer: 50.76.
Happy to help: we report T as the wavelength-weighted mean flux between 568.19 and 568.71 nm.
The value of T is 53.8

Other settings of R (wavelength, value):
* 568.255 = 52.48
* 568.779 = 55.32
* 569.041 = 51.2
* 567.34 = 51.81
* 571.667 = 43.91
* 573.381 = 48.87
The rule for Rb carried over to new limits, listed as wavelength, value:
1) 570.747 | 46.76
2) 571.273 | 50.37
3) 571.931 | 47.33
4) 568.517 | 54.65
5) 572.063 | 48.85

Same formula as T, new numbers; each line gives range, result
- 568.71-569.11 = 52.8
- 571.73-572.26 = 46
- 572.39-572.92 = 41.6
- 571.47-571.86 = 44.3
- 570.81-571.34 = 49.8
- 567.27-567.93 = 52.2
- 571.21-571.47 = 48.2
